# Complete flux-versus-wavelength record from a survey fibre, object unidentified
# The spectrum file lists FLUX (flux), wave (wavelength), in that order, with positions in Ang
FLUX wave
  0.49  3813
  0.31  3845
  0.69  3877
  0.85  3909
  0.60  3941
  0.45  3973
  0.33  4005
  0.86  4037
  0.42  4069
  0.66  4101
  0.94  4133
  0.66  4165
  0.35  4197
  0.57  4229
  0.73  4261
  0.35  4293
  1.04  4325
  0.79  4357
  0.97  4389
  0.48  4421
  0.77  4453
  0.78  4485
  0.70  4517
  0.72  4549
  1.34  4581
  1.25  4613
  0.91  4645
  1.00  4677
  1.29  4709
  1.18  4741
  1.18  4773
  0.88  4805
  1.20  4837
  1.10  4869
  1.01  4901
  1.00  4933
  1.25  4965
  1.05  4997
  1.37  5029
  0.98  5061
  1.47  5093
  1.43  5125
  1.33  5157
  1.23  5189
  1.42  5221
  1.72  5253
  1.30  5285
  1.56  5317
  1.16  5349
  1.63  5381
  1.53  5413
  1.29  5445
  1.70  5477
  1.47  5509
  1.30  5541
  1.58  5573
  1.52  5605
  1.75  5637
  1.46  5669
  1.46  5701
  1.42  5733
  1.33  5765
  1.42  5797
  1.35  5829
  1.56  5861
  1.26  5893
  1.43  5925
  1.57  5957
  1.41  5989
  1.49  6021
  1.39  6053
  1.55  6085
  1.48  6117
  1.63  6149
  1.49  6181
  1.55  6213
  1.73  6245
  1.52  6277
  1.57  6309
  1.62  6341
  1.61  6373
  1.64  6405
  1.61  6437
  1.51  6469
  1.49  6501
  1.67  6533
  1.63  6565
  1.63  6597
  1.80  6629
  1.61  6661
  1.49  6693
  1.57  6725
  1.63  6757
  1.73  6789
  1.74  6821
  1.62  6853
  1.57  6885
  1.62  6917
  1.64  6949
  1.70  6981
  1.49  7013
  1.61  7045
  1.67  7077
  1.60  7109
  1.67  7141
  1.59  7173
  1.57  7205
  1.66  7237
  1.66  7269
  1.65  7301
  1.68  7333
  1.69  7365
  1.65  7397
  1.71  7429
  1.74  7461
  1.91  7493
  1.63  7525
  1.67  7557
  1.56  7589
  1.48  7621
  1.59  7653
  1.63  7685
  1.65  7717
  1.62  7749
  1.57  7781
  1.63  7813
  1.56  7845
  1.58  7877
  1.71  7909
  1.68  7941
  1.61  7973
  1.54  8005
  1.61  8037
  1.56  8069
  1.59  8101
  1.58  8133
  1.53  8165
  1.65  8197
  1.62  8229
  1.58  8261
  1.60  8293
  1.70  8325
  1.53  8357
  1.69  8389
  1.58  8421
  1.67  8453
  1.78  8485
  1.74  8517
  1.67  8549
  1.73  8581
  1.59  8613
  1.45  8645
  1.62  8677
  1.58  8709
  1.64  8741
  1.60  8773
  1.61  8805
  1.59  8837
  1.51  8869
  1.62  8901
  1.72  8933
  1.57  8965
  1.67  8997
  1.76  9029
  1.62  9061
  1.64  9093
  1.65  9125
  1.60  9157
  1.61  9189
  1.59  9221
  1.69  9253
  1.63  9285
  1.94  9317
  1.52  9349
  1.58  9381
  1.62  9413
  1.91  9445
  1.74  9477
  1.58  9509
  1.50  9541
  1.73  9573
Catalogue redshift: 0.14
